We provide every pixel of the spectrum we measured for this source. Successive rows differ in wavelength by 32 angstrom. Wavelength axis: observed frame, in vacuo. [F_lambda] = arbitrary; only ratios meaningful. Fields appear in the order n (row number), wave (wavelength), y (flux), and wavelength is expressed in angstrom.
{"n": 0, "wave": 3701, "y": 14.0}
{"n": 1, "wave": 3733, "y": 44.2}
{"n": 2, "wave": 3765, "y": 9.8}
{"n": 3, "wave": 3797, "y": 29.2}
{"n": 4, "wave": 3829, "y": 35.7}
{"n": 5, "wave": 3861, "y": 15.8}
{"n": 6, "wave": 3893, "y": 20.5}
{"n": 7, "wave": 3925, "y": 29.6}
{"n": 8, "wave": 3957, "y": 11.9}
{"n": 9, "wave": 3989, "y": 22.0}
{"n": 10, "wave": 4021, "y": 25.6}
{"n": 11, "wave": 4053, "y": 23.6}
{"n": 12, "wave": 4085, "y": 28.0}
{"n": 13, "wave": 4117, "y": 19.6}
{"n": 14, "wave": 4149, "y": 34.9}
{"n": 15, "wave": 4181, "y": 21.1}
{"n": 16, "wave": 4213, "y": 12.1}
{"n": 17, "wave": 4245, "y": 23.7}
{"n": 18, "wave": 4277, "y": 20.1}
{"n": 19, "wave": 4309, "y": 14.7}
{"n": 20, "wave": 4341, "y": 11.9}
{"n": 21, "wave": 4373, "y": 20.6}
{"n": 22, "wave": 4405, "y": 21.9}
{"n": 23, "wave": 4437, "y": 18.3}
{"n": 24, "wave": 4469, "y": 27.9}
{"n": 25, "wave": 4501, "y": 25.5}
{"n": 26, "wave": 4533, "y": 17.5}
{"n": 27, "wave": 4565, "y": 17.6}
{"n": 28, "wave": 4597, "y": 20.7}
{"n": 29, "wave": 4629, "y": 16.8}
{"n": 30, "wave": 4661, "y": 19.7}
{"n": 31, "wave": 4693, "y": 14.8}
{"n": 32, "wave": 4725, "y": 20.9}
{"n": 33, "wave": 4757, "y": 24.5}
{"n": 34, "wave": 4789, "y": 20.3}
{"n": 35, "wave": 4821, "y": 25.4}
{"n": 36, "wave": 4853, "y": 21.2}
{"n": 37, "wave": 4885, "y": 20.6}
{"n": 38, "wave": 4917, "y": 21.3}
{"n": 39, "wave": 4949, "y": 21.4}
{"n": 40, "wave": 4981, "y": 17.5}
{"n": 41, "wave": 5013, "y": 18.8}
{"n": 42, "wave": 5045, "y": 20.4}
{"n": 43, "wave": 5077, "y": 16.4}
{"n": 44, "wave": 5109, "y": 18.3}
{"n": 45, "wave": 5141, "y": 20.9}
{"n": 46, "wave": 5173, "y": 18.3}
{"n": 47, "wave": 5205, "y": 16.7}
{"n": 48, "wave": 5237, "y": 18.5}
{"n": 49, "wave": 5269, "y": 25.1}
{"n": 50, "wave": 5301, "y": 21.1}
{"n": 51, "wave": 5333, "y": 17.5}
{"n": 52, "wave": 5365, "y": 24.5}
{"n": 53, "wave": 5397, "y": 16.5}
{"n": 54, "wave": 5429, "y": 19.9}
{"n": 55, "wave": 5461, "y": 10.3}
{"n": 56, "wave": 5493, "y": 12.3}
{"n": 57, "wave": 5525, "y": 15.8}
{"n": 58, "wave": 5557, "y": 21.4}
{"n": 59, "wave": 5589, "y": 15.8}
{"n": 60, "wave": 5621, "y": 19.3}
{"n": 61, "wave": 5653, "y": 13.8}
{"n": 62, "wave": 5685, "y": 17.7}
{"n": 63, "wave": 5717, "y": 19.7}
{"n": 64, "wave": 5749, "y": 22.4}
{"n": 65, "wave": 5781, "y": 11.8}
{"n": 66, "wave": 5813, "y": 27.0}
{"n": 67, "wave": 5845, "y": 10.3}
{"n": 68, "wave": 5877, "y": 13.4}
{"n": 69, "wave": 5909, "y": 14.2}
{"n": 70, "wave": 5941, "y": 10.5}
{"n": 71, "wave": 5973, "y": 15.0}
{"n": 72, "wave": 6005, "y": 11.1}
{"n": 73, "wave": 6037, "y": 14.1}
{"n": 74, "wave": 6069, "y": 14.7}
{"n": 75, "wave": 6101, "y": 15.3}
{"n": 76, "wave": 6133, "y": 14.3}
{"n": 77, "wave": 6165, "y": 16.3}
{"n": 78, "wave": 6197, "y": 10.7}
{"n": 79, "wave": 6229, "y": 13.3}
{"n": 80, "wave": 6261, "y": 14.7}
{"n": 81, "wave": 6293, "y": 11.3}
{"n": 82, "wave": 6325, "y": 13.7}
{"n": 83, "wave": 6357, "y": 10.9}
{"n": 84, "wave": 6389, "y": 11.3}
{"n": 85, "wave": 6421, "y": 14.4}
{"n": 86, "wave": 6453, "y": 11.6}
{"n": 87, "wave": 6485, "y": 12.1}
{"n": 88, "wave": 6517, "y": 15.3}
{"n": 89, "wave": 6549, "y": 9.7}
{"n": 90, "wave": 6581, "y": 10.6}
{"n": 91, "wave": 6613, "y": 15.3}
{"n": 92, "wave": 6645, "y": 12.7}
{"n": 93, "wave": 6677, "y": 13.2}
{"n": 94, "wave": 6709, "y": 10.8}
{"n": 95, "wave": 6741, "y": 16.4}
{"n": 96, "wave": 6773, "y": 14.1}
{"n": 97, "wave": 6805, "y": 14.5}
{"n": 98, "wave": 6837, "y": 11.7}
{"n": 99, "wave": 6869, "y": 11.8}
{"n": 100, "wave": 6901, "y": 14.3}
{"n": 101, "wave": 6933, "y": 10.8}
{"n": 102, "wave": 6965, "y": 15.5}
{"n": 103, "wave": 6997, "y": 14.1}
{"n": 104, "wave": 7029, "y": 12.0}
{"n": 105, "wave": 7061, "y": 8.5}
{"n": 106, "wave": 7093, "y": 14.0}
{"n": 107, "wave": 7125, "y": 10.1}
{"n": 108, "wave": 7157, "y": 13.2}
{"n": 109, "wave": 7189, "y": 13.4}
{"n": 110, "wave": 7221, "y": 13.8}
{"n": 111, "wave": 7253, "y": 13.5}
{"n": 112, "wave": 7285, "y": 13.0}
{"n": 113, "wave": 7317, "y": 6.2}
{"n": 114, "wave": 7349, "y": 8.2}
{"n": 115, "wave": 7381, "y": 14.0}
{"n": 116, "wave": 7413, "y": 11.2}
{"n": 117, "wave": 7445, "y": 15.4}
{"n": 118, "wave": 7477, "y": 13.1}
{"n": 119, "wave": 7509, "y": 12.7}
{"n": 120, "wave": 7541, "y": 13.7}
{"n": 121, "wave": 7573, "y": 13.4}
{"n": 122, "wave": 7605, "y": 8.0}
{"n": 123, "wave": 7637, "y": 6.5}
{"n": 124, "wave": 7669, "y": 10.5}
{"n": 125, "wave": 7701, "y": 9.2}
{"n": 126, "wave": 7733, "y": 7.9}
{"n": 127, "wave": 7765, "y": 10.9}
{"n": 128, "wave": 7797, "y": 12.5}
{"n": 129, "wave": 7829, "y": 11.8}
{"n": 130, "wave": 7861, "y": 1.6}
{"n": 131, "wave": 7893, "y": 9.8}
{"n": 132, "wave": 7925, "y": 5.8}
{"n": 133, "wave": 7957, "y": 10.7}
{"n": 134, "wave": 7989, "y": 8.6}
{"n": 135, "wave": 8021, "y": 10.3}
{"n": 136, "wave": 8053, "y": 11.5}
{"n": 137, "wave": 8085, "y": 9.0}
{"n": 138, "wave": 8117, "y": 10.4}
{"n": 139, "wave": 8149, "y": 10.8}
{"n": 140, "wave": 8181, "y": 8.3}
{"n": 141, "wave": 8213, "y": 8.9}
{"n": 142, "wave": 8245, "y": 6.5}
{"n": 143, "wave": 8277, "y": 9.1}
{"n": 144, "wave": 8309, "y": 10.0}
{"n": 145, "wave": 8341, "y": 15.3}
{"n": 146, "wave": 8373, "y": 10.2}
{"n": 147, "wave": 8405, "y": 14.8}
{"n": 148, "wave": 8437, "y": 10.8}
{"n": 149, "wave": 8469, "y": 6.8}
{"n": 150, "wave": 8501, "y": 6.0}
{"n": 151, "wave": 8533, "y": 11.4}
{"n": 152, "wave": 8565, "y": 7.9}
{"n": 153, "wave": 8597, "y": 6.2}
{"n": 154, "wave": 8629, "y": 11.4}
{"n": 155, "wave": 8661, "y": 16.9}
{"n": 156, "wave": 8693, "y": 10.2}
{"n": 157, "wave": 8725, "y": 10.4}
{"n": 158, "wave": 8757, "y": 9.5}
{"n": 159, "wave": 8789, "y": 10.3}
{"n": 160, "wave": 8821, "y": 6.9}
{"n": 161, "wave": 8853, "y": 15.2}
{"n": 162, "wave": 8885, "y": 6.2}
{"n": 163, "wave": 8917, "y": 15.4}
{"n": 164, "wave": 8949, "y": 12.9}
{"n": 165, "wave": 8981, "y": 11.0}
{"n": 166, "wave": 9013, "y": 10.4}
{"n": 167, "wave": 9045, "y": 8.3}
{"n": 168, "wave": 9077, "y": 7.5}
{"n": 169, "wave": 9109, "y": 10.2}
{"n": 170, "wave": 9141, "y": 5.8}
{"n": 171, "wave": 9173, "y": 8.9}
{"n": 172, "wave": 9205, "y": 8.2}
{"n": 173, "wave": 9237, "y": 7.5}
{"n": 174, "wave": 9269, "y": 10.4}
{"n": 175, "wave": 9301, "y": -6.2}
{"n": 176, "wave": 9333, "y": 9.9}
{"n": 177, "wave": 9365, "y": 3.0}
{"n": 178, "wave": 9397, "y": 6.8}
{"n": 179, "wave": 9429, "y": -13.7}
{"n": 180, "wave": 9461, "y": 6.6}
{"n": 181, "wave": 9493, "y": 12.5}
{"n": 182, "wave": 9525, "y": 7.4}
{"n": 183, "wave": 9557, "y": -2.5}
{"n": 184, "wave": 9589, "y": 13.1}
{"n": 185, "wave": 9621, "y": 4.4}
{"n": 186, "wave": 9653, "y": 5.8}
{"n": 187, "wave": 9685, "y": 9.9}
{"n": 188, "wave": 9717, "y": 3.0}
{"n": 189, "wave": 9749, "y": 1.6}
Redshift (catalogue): 1.306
